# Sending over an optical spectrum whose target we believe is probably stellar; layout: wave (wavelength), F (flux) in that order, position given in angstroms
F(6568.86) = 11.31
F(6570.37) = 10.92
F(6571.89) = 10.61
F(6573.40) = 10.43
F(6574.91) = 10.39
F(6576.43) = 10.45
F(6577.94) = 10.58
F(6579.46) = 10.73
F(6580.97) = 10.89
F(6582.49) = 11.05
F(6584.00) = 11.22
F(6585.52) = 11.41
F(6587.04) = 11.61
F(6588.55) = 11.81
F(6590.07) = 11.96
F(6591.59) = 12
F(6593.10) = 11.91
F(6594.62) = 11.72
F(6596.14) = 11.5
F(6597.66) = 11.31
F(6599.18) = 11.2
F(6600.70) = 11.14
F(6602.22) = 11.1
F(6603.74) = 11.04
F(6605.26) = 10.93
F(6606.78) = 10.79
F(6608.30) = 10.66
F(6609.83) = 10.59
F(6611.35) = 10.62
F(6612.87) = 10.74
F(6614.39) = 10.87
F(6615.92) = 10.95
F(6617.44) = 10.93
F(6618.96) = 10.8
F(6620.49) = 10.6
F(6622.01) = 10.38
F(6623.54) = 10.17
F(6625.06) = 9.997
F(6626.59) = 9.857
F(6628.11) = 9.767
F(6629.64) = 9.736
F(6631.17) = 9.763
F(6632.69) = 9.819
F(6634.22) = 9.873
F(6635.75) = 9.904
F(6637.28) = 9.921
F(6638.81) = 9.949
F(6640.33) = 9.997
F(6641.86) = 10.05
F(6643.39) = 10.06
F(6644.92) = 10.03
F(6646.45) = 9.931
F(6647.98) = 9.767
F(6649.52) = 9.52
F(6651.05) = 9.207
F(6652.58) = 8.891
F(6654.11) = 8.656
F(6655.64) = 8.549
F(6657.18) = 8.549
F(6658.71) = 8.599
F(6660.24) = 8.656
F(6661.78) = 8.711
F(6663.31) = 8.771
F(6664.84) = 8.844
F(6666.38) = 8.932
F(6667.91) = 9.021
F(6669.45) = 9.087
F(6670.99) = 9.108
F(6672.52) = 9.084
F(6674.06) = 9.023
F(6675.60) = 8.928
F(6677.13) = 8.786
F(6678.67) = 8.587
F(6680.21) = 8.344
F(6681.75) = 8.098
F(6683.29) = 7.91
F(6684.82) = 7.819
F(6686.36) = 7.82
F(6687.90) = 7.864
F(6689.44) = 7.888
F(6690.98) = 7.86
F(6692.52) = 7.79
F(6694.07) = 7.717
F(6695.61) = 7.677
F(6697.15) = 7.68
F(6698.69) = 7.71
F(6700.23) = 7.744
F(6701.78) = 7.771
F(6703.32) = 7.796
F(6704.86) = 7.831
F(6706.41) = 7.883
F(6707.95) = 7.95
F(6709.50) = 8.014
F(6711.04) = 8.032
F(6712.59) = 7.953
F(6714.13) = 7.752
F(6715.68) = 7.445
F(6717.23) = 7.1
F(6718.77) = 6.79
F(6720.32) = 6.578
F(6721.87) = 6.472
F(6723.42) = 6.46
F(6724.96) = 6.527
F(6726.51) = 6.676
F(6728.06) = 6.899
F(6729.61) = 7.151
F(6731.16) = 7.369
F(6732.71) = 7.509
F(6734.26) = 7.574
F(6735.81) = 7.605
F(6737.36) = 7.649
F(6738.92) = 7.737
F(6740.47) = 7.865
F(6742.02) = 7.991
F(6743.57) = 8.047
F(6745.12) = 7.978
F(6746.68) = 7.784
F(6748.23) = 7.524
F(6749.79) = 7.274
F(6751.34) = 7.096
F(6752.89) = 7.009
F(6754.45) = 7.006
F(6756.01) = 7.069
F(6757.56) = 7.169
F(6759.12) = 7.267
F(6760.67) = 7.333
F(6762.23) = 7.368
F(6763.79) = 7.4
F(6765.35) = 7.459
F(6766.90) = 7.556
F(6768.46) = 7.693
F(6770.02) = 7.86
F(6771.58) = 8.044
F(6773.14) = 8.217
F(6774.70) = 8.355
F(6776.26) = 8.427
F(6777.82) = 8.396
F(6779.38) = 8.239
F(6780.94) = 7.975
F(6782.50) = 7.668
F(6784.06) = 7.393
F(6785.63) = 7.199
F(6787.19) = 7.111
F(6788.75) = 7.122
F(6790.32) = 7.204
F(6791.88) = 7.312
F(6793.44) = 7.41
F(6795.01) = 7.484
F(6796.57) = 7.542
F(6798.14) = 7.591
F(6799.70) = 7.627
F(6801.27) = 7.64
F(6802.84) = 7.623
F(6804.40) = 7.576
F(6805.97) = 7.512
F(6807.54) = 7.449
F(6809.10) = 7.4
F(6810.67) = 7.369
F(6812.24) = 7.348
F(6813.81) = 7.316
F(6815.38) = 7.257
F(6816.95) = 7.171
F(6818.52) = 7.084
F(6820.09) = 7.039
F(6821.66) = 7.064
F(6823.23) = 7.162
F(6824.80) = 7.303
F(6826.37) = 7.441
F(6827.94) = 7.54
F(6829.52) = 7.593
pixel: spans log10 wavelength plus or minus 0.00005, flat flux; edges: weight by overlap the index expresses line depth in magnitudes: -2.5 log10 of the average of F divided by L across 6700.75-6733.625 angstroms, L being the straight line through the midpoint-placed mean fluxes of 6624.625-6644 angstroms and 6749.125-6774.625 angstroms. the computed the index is 0.14 mag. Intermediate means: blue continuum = 9.9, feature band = 7.33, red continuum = 7.45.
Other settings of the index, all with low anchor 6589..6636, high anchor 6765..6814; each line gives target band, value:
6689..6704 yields 0.19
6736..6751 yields 0.10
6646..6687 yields 0.12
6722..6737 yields 0.22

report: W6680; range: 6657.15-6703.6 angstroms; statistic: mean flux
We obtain 8.33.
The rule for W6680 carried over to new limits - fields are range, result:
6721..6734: 6.91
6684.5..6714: 7.83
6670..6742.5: 7.74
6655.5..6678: 8.85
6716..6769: 7.29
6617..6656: 9.86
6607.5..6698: 9.28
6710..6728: 7.08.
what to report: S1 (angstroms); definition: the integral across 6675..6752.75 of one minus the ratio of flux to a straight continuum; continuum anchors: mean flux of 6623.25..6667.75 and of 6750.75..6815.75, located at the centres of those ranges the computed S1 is 7.9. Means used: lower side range 9.45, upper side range 7.53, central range 7.64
